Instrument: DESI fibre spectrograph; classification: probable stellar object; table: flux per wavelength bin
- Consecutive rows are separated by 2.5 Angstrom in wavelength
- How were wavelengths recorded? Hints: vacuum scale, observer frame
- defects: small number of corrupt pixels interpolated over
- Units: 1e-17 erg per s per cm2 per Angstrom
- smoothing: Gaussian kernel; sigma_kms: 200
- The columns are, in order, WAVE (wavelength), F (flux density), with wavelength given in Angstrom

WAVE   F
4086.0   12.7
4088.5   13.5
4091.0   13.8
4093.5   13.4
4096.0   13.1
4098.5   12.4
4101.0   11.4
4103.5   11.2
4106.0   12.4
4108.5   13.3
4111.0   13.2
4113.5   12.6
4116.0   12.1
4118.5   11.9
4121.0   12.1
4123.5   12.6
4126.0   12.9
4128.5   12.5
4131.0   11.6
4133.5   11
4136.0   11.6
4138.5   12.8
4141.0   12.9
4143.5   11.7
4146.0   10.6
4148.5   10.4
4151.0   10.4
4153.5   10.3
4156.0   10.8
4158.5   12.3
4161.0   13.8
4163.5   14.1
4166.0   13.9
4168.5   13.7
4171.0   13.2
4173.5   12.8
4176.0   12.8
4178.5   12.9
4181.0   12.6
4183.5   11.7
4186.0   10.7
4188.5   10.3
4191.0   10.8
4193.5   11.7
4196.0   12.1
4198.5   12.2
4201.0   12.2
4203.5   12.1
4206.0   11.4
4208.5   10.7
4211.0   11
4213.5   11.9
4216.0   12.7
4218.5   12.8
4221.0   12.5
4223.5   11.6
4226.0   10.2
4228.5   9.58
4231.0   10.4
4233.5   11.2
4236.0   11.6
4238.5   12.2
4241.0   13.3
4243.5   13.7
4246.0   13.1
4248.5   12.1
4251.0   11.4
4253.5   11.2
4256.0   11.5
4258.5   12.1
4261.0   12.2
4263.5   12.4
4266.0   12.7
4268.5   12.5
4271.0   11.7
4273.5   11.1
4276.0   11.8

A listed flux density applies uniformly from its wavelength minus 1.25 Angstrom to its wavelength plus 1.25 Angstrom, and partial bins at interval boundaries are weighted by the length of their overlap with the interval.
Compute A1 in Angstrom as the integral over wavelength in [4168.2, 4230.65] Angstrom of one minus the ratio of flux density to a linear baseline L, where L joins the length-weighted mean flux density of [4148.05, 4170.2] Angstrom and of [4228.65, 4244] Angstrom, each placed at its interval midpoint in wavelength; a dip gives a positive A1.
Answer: 1.2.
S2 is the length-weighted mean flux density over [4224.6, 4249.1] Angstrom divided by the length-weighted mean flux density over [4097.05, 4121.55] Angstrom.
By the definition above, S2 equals 0.96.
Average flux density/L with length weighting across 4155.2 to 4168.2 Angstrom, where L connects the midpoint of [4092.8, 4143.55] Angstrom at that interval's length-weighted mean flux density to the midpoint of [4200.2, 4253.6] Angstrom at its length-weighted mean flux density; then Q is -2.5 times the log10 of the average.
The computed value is -0.09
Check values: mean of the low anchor 12.3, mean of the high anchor 11.8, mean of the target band 13.1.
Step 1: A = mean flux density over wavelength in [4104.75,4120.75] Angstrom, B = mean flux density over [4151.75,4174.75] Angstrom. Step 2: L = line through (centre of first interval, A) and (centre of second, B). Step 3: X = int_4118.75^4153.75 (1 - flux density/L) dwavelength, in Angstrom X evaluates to 2.5 Angstrom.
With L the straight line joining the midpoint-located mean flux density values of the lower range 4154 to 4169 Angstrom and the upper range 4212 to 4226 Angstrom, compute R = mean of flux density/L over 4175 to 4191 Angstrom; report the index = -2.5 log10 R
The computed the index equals 0.079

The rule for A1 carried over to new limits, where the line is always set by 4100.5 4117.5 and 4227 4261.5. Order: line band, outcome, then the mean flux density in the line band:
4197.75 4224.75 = 0.1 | 11.9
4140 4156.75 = 1.6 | 11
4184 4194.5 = 1.0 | 10.9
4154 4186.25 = -1.6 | 12.7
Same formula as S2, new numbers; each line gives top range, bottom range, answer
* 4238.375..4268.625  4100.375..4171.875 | 1.01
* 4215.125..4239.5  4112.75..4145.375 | 0.94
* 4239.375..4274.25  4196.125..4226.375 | 1.03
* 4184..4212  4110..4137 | 0.93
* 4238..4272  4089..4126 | 0.98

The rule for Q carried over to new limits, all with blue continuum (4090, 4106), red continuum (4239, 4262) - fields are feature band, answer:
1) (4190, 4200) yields 0.06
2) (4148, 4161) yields 0.12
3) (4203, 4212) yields 0.10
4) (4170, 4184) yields -0.03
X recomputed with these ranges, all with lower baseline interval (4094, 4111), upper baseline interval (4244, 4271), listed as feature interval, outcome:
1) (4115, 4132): 0.2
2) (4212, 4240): 1.5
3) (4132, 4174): 0.7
